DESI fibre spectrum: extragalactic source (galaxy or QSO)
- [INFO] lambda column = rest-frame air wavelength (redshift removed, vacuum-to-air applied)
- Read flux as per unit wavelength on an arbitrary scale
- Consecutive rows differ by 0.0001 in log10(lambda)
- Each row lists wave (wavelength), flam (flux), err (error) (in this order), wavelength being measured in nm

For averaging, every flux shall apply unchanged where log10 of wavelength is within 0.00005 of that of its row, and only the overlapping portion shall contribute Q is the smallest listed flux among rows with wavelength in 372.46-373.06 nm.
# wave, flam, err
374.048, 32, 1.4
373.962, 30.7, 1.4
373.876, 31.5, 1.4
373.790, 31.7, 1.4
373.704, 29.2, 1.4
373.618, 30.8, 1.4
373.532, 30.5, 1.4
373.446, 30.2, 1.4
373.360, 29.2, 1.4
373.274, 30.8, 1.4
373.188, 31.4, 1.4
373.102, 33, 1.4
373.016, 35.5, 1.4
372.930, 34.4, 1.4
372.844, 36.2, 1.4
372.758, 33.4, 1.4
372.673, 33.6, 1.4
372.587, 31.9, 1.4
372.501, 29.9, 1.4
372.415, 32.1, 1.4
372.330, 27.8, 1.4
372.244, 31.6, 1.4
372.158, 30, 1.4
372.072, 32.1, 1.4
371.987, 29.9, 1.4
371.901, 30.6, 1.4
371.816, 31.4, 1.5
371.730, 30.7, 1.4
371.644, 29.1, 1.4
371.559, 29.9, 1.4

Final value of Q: 29.9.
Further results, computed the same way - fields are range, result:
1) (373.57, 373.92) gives 29.2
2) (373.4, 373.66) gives 30.2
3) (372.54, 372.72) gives 31.9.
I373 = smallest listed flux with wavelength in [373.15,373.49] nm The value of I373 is 29.2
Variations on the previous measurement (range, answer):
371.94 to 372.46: 27.8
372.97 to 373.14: 33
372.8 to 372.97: 34.4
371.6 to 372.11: 29.1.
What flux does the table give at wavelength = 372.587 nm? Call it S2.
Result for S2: 31.9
